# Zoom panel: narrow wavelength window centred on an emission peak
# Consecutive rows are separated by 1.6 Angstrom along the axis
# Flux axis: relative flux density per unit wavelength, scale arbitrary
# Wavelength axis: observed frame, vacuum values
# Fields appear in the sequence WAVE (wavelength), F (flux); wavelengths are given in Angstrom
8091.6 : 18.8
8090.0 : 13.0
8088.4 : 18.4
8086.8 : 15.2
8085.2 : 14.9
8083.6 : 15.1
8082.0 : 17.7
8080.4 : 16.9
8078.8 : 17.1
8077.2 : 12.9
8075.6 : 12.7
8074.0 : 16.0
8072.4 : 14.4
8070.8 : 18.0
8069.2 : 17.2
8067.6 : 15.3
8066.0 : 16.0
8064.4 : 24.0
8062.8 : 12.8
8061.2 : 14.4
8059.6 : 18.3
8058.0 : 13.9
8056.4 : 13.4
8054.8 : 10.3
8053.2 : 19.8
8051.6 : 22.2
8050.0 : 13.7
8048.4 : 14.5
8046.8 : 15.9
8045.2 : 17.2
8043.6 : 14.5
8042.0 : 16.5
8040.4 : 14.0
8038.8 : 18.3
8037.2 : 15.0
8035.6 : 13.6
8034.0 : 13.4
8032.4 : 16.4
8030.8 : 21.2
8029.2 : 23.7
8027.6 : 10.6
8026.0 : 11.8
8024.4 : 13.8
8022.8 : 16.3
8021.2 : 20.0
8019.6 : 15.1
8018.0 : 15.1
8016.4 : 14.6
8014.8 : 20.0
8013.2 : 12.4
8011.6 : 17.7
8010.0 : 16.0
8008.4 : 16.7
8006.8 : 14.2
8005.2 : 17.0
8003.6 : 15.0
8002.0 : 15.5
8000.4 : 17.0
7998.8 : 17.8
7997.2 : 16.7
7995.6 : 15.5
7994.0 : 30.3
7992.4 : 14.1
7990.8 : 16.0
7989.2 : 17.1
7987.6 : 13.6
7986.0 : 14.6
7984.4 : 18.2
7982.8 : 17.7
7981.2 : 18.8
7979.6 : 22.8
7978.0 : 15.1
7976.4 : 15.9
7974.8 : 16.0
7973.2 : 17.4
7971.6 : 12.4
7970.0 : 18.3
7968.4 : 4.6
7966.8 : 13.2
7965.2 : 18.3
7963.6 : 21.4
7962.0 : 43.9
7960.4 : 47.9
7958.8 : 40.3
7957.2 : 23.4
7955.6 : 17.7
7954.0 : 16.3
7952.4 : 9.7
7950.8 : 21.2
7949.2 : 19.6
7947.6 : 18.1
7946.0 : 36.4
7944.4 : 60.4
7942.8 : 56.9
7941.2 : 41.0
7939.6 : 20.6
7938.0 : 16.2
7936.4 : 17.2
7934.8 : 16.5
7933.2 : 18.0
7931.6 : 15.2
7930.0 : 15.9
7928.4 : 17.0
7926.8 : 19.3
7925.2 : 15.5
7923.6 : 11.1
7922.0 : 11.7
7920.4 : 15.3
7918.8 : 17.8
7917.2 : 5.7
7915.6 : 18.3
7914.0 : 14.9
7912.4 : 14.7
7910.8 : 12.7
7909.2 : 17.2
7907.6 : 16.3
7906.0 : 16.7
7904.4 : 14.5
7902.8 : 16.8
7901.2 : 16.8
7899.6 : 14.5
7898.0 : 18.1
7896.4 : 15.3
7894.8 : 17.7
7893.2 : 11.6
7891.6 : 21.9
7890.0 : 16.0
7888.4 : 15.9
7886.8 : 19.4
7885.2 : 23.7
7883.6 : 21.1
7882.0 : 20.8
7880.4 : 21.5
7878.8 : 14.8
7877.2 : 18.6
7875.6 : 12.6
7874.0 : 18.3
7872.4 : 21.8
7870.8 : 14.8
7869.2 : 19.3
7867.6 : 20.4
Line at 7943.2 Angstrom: [S II] 6716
